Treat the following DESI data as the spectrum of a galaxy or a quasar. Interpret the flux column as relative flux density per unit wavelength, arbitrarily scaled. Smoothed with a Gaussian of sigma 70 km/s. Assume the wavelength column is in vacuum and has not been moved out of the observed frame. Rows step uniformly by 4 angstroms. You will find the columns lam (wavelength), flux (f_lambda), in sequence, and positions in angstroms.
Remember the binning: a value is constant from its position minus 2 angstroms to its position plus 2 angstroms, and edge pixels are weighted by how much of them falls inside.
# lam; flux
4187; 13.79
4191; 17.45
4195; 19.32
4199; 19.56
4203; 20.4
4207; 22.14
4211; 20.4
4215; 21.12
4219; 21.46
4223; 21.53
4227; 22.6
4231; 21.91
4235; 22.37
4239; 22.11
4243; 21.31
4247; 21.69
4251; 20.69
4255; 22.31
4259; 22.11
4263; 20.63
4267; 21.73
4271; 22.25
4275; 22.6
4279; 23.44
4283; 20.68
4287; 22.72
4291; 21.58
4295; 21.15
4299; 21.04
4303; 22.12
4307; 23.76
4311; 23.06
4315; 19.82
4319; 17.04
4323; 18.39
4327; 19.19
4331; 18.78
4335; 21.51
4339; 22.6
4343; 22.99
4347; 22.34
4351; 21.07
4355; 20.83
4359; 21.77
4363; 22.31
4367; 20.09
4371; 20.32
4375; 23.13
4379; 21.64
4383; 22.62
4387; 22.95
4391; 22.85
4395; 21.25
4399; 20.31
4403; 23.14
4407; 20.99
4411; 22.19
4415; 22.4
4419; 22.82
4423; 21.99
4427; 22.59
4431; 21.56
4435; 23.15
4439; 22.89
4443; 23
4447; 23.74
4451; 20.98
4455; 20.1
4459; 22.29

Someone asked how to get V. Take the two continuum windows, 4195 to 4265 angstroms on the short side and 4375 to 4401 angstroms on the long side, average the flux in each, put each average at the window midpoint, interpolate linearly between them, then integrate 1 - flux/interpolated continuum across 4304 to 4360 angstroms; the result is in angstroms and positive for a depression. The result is 2.2 angstroms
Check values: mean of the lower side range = 21.4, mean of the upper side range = 22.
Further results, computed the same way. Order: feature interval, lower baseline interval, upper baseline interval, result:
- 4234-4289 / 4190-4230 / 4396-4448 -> -2.1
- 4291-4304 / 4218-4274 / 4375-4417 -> 0.3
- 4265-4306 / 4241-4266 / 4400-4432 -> -0.7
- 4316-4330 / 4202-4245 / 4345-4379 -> 2.1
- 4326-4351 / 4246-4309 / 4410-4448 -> 1.0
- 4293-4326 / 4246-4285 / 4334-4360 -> 1.7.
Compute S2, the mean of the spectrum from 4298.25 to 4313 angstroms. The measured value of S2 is 22.6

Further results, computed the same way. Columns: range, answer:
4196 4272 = 21.5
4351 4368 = 21.3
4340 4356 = 21.9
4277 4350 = 21.2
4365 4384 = 21.5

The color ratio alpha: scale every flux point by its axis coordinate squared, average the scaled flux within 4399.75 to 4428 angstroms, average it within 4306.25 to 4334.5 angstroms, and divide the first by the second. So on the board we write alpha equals 1.16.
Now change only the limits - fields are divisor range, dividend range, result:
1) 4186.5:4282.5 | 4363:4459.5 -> 1.13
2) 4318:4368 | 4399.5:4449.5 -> 1.12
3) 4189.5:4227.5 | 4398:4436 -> 1.19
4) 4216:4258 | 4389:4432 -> 1.10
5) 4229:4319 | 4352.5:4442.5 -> 1.07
